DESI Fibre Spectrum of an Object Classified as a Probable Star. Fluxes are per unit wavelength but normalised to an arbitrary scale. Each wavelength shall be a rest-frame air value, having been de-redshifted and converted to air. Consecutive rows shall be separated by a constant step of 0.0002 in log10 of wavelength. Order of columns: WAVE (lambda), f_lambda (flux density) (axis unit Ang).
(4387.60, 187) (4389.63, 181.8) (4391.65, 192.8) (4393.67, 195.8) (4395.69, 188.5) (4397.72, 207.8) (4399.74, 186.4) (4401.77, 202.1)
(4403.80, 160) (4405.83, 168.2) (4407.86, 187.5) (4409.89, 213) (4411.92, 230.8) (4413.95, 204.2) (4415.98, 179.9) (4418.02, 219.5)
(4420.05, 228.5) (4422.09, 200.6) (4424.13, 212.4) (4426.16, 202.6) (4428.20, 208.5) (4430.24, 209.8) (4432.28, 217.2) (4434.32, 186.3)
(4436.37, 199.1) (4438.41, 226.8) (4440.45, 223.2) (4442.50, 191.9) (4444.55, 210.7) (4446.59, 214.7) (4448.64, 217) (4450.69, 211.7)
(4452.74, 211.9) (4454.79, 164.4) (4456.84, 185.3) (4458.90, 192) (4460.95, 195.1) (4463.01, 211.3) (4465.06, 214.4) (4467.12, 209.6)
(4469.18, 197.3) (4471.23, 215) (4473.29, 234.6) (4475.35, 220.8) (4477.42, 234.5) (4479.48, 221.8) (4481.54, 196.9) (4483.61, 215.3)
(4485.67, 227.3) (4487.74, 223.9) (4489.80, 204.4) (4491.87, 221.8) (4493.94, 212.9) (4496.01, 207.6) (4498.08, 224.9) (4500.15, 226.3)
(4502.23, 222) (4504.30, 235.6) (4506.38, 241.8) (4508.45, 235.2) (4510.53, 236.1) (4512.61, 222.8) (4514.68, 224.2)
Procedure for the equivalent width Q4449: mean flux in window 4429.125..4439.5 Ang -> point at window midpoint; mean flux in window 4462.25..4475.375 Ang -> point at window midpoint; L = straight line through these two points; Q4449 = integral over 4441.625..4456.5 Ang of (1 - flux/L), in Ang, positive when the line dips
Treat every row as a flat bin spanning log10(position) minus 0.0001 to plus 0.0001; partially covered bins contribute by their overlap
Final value 0.6 Ang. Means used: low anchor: 208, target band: 203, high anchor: 214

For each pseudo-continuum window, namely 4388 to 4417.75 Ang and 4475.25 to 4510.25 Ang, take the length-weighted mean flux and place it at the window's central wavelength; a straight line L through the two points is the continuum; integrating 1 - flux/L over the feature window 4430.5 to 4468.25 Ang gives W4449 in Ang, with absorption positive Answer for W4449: 0.63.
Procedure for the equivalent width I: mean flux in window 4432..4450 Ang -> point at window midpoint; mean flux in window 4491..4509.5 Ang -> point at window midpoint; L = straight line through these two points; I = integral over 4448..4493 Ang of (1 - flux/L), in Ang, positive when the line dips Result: 1.5 Ang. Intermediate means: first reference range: 209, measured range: 210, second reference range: 225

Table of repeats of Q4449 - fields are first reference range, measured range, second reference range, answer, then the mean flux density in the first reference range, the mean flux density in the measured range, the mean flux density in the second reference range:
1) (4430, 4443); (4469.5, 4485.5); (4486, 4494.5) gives -0.33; 208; 219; 217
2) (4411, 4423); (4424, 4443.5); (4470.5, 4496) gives 0.46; 211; 208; 219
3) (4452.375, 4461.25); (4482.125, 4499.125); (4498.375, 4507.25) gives 0.18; 188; 217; 231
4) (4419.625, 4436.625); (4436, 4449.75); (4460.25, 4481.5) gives -0.19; 207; 213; 215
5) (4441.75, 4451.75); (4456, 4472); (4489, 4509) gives 0.87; 210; 203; 223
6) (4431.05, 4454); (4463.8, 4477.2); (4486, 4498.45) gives -0.20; 210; 216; 216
